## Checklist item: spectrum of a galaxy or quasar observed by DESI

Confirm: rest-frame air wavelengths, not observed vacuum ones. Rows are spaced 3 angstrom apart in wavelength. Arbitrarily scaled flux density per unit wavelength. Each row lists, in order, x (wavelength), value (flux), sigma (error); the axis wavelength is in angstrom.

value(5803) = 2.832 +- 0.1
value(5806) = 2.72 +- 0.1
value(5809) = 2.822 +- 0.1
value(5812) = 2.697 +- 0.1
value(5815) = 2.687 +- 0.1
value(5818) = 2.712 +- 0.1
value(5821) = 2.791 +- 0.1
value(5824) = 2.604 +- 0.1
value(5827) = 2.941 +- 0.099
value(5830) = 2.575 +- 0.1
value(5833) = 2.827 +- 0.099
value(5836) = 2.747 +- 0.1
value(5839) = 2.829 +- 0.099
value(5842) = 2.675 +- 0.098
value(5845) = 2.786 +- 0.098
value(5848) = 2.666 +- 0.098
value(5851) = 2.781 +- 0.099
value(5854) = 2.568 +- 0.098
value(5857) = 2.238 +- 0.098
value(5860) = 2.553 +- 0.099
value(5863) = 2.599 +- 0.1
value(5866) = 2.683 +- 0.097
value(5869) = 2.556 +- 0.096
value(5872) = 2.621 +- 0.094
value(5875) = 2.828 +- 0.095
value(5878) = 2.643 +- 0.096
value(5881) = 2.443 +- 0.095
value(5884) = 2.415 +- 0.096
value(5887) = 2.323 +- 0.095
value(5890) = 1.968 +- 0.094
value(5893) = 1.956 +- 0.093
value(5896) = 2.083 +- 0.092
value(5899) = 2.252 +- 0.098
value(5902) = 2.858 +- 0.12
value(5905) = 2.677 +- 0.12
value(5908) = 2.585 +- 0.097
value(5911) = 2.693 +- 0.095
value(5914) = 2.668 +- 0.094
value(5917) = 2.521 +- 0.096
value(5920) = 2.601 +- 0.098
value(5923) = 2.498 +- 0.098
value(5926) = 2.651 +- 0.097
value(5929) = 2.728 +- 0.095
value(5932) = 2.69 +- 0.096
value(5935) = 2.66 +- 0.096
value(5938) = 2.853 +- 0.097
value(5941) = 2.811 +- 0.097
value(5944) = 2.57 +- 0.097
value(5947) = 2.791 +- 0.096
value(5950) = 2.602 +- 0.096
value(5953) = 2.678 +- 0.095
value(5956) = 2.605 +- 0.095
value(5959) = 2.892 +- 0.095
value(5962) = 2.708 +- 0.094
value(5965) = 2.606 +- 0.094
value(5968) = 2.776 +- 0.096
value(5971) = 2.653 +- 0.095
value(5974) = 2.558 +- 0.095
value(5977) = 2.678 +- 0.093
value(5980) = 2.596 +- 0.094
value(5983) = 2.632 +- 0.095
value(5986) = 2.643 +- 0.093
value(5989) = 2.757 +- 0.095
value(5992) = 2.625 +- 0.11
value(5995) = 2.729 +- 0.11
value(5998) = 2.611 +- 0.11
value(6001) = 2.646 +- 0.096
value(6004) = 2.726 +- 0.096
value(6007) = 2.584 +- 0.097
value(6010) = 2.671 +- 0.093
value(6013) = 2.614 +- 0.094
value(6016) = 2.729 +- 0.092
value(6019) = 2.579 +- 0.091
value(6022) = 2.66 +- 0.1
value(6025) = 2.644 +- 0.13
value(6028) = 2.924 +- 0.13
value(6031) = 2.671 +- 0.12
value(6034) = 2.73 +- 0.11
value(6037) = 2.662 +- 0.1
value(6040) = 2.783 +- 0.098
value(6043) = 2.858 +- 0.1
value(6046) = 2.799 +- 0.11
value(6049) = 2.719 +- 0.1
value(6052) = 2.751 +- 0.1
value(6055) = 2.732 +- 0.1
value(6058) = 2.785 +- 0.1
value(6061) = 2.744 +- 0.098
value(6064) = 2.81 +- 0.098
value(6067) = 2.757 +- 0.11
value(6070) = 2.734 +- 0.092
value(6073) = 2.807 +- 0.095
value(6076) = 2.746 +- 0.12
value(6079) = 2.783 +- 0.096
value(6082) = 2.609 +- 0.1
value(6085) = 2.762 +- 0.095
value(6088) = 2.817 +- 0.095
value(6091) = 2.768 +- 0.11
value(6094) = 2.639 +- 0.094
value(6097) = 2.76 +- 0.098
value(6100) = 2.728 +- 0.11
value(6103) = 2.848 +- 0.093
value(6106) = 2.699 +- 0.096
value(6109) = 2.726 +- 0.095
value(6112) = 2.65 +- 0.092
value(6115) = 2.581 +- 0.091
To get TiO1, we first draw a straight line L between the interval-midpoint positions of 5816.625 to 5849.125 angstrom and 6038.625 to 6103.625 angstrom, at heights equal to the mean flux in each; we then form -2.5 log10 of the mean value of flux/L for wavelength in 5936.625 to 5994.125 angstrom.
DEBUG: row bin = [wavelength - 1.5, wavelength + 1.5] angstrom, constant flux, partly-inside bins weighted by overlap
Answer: 0.026 mag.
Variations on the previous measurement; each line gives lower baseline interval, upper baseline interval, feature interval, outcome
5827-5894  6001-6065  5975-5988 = 0.02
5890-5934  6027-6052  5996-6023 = 0.02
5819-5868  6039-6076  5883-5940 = 0.08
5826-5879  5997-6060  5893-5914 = 0.08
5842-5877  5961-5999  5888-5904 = 0.18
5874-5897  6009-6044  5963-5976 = -0.04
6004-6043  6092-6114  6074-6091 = -0.01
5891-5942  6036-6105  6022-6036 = -0.01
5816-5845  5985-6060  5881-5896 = 0.24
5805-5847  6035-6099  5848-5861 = 0.08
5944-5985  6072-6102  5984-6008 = 0.01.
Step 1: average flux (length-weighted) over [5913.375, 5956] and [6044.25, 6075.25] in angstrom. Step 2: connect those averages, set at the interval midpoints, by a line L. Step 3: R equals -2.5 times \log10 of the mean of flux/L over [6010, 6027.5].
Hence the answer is 0.027 mag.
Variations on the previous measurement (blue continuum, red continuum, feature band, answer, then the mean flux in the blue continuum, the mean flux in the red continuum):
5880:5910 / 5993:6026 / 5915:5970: -0.08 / 2.36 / 2.65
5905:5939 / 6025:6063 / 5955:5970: -0.01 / 2.65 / 2.76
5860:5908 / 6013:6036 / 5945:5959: -0.05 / 2.47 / 2.7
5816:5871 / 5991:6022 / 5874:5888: 0.06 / 2.67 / 2.65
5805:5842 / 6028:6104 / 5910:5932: 0.05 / 2.74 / 2.75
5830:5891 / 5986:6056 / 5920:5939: -0.01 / 2.59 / 2.7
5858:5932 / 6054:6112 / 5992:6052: -0.01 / 2.52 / 2.75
